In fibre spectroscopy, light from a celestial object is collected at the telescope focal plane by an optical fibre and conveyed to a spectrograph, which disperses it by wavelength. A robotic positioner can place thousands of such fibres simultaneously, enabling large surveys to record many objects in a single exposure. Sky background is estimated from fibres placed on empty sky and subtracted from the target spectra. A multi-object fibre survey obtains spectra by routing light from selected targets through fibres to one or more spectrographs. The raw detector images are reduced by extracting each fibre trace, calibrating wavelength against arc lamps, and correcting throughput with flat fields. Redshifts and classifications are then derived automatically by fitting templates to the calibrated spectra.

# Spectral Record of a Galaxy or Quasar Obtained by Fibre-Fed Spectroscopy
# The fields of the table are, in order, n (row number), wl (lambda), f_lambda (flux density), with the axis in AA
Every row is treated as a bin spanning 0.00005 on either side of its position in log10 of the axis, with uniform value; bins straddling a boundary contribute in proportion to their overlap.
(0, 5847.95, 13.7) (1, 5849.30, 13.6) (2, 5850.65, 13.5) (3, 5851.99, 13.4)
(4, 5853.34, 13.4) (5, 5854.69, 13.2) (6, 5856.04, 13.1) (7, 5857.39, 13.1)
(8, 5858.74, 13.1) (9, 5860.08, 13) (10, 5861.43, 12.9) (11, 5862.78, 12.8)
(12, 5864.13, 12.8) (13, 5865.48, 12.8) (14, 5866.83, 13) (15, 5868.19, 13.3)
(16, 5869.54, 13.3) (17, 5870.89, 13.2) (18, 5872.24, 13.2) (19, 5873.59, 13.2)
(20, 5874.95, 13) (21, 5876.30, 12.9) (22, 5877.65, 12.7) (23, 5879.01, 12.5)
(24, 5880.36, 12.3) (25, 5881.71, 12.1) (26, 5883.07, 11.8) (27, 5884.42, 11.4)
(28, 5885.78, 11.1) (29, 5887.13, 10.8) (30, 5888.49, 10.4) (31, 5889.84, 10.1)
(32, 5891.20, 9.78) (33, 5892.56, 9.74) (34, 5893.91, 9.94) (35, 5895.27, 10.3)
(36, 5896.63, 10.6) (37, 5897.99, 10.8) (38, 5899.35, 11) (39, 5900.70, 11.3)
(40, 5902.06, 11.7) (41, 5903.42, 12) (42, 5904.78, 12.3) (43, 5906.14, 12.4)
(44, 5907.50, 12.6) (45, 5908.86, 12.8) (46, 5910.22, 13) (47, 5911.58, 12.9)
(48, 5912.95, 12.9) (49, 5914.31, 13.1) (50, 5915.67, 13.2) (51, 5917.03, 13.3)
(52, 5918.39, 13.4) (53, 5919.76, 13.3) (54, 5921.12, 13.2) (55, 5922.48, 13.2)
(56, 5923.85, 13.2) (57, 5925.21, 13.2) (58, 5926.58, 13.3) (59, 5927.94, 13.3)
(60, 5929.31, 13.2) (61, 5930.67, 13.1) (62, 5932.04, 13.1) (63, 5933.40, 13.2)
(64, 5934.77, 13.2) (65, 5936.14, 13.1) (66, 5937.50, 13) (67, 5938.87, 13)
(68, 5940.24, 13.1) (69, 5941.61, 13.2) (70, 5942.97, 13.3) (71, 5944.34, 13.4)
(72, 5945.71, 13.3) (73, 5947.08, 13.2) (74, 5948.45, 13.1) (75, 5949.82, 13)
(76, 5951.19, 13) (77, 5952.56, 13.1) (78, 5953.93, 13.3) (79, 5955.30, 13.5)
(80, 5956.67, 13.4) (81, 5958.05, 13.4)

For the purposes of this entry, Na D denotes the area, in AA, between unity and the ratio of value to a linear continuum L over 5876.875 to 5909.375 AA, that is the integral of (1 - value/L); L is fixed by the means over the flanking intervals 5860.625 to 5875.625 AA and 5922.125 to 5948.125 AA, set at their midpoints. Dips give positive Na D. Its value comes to 4.3 AA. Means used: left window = 13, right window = 13.2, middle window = 11.4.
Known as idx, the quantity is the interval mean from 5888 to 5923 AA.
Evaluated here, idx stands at 11.9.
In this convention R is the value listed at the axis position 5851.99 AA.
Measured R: 13.4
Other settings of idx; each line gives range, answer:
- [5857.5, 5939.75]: 12.4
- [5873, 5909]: 11.5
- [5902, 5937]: 13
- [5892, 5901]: 10.5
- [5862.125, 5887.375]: 12.6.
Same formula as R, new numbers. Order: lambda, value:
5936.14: 13.1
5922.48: 13.2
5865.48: 12.8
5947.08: 13.2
